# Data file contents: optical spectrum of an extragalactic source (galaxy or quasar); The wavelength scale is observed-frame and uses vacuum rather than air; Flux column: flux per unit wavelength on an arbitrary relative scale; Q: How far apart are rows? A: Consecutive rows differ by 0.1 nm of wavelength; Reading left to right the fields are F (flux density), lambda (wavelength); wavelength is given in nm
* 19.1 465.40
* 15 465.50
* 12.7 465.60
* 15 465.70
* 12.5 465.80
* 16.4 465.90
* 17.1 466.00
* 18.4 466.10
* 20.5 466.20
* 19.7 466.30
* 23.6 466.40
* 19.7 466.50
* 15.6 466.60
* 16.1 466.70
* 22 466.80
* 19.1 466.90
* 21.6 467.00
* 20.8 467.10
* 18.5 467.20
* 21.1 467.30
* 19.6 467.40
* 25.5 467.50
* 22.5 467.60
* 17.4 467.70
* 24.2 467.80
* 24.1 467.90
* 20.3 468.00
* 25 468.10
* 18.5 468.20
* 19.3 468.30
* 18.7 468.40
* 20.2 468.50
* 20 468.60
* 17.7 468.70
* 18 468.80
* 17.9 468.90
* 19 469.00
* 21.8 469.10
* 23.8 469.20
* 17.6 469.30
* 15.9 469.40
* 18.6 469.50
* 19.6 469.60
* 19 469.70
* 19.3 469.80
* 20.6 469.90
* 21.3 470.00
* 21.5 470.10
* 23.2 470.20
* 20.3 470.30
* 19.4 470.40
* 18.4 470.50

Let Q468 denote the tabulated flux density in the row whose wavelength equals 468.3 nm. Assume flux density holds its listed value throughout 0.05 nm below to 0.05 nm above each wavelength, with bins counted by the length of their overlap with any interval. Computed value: 19.3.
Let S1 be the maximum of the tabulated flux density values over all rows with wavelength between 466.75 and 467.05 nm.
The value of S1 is 22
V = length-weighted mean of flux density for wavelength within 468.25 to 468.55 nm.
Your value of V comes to 19.4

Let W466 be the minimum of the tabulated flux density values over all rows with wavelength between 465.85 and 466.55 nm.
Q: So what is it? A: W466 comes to 16.4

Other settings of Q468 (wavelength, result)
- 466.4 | 23.6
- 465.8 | 12.5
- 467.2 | 18.5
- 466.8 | 22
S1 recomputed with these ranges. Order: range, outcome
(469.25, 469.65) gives 19.6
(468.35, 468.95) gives 20.2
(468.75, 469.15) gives 21.8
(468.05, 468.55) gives 25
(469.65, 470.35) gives 23.2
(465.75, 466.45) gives 23.6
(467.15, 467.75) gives 25.5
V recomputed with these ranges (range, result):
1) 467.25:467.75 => 21.2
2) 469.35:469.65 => 18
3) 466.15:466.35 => 20.1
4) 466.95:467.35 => 20.5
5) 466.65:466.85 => 19.1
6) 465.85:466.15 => 17.3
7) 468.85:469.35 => 20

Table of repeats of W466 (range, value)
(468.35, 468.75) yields 17.7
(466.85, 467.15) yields 19.1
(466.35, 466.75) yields 15.6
